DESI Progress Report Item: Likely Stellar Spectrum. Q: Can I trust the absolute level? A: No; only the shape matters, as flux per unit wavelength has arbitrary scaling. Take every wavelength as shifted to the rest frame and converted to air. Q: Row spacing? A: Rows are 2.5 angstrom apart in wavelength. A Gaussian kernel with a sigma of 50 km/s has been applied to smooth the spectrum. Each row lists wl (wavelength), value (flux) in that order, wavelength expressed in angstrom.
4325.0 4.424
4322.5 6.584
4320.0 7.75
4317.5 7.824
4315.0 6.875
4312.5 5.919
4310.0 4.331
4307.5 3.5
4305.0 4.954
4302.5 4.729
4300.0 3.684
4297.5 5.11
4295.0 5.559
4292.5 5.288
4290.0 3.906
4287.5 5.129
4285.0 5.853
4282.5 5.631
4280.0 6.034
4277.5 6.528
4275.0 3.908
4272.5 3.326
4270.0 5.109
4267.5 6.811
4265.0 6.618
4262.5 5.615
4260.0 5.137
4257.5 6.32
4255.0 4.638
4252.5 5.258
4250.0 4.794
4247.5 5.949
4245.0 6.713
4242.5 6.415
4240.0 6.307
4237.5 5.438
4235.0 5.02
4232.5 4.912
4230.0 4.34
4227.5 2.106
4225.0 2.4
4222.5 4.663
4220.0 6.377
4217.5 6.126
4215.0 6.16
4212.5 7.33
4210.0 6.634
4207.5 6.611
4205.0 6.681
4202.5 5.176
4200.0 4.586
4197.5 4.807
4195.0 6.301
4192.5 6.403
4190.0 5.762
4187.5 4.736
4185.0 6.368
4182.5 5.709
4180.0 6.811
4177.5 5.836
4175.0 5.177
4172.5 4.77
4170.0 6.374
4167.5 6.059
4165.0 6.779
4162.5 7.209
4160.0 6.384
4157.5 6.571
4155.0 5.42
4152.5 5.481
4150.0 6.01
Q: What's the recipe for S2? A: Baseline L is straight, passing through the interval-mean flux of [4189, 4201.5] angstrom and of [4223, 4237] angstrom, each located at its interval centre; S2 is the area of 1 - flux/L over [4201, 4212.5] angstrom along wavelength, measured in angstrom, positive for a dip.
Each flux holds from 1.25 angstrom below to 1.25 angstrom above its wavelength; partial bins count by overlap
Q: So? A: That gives -3.2 angstrom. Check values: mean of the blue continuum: 5.56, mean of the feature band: 6.35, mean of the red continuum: 3.89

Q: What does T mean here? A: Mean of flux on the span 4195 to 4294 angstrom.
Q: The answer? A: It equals 5.41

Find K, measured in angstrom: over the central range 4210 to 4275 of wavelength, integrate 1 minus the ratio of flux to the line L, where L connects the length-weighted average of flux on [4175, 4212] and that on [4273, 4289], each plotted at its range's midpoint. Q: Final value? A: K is 3.0 angstrom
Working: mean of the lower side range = 5.89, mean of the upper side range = 5.39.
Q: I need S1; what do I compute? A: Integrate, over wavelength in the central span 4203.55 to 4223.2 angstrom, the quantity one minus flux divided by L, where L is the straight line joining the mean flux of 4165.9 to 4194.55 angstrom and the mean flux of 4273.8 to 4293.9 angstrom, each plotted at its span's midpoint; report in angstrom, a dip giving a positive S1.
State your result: -2.39 angstrom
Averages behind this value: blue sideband 5.84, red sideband 5.29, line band 6.36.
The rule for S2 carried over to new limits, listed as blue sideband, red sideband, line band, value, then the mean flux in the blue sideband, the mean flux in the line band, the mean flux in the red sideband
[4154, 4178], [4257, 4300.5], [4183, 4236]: 3.5 angstrom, 6.07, 5.41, 5.32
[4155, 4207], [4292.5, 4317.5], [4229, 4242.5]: 0.6 angstrom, 5.92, 5.33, 5.12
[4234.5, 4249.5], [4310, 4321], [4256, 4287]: 3.6 angstrom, 5.96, 5.56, 6.76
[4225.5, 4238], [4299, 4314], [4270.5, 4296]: -3.8 angstrom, 4.18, 5.11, 4.57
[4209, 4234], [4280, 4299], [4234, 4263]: -2.8 angstrom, 5.09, 5.64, 5.24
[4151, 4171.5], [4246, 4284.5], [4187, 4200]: 1.0 angstrom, 6.26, 5.55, 5.46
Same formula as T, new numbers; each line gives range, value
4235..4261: 5.67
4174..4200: 5.74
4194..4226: 5.7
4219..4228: 3.97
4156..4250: 5.72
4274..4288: 5.56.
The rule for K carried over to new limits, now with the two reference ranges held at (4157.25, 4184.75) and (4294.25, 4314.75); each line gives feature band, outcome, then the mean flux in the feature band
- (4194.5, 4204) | 1.1 angstrom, 5.17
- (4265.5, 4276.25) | 0.5 angstrom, 4.92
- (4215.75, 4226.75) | 1.6 angstrom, 4.82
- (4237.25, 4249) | -1.7 angstrom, 6.2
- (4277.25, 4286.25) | -1.6 angstrom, 5.95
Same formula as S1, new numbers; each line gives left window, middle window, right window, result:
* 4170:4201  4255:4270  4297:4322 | -0.90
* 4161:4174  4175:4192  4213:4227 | 0.10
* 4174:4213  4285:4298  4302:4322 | 1.67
